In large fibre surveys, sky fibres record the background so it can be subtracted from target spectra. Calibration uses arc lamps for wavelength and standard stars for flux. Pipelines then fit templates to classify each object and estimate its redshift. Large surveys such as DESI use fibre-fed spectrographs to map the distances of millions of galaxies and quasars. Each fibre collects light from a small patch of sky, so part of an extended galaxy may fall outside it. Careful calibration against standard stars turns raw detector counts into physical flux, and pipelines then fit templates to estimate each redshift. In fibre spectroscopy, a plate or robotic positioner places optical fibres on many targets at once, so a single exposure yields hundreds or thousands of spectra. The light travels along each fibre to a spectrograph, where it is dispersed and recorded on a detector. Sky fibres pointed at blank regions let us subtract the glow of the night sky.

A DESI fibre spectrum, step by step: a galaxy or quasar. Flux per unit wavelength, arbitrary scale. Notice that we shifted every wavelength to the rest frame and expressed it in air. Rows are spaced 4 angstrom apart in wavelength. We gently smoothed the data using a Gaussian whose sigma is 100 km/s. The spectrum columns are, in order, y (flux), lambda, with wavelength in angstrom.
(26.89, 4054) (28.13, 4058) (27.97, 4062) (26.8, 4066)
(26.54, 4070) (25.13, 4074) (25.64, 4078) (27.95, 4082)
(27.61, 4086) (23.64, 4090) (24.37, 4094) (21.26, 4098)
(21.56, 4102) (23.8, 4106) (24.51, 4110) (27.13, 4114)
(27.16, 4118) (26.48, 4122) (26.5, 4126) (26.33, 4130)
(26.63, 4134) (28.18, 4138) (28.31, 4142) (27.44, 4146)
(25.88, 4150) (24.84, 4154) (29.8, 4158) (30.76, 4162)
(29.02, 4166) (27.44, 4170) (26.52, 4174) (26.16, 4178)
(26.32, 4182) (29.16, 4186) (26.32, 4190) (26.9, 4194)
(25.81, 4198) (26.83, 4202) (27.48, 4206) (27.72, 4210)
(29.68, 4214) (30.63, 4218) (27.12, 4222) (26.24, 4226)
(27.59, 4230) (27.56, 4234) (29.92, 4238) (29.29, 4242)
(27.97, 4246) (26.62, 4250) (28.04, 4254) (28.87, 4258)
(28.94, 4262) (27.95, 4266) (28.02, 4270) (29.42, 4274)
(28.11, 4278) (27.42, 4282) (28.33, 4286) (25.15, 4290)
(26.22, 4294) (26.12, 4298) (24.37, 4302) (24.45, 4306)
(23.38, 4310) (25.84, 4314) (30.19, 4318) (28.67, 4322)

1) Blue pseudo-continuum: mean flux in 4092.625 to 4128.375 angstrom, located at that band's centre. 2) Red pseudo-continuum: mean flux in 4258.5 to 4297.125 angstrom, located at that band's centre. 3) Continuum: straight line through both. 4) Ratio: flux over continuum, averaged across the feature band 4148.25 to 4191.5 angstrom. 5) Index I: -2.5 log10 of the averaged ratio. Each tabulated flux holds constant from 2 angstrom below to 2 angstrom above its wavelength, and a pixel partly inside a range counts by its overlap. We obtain -0.068 mag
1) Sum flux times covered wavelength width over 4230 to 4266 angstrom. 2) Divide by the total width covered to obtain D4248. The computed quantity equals 28.3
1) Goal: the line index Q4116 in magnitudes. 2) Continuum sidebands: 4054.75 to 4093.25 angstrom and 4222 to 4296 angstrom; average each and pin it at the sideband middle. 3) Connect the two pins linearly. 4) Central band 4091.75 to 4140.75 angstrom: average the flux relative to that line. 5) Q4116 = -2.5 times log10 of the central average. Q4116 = 0.062 mag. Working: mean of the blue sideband 26.5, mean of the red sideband 27.8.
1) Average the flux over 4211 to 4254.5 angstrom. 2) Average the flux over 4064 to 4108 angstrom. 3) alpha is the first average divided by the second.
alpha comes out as 1.13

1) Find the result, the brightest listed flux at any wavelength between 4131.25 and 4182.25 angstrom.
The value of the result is 30.76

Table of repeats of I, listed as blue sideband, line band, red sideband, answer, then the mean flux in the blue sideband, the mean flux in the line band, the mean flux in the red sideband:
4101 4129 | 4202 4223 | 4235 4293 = -0.05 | 25.5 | 28.4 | 28.1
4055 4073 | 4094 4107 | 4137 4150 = 0.22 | 27.2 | 22.4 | 27.6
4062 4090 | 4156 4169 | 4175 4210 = -0.11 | 26.5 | 29.7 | 26.9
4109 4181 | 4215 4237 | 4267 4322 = -0.04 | 27.2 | 28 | 26.8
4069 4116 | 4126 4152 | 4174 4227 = -0.05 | 24.9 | 27.1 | 27.4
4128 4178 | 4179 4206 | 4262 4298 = 0.03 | 27.5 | 26.9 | 27.6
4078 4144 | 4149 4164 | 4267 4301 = -0.07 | 25.7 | 27.9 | 27.3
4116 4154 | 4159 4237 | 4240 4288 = -0.01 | 26.9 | 27.7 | 28.2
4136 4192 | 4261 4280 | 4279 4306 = -0.08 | 27.6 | 28.5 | 26.2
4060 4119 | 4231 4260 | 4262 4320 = -0.07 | 25.4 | 28.3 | 26.9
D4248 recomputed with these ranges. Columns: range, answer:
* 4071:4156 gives 25.7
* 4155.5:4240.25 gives 27.8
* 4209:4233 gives 28.2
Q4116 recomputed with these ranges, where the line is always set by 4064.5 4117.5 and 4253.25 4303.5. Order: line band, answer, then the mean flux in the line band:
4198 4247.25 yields -0.052 mag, 28.1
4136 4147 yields -0.092 mag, 28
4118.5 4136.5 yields -0.042 mag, 26.6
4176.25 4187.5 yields -0.036 mag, 27.2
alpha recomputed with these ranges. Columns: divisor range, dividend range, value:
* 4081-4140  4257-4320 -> 1.06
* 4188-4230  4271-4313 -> 0.96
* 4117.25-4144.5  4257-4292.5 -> 1.03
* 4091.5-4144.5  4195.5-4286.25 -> 1.10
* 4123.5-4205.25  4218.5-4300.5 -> 1.02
